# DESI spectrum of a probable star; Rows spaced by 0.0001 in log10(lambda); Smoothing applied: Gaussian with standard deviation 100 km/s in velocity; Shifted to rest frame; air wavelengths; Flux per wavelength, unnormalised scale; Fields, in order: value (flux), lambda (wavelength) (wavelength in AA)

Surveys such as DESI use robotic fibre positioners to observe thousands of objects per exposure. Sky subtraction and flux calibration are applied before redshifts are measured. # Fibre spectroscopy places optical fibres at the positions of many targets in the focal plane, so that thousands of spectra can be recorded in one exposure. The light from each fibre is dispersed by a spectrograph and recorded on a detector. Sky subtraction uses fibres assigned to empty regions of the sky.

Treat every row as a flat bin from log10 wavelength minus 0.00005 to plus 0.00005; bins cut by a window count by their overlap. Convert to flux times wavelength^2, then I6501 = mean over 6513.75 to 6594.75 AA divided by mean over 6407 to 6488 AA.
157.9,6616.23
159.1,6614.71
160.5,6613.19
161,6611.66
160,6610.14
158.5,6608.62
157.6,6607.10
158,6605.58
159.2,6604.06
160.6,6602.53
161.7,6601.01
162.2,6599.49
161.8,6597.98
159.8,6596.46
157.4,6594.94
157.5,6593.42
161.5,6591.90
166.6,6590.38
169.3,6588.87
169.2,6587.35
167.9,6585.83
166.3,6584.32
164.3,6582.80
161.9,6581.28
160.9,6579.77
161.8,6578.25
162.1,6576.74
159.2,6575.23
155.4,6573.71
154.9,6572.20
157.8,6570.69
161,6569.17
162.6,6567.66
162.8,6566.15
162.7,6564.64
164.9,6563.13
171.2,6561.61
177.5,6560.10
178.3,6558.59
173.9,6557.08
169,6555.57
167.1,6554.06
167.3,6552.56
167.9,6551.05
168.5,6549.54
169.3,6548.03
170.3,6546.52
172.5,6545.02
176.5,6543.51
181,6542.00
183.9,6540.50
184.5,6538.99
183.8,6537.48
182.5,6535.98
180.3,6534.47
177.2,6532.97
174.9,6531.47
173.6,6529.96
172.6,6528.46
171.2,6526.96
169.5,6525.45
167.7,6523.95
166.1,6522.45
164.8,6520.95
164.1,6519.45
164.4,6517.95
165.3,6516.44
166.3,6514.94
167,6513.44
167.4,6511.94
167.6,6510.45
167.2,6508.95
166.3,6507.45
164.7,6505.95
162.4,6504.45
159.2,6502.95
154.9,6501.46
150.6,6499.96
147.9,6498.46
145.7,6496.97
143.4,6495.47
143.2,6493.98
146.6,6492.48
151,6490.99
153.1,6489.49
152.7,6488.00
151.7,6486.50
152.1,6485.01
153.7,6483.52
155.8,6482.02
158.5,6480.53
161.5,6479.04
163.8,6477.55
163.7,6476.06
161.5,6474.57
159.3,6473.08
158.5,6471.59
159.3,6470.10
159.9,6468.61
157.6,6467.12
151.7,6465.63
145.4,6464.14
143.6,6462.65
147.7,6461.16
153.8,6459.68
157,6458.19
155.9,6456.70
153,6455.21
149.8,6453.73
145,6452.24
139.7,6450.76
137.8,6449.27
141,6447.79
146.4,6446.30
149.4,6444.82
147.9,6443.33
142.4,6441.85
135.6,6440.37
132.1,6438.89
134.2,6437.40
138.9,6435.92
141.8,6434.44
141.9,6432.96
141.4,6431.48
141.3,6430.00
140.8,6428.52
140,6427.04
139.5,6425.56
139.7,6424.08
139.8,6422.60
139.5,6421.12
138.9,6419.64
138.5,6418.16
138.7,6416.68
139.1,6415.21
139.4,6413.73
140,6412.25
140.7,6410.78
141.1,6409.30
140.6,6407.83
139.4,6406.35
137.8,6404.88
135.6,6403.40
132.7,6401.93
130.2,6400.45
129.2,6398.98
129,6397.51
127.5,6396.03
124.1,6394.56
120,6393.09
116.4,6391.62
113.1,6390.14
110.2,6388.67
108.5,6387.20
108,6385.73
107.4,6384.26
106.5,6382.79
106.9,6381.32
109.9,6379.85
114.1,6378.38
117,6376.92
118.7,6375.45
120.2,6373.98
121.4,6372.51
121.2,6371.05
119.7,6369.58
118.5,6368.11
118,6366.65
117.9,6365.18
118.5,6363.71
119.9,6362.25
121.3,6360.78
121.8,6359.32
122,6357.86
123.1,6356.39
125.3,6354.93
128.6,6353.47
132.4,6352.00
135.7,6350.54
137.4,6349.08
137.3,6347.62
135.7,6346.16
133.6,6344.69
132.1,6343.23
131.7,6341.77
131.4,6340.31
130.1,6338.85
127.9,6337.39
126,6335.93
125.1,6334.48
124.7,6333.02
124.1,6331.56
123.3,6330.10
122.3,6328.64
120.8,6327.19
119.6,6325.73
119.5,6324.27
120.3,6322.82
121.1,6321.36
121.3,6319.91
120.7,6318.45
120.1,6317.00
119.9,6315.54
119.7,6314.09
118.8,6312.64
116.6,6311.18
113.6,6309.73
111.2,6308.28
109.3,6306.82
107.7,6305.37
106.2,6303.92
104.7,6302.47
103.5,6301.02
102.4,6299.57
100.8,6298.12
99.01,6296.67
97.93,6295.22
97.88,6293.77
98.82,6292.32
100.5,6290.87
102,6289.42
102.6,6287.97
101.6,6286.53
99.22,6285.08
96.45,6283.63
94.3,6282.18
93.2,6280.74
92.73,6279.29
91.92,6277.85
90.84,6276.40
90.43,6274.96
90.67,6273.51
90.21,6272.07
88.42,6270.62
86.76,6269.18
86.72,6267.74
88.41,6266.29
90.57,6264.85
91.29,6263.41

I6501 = 1.18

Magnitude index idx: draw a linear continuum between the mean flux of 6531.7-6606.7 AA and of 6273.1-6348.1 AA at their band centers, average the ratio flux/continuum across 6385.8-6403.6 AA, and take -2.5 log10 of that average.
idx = 0.07 mag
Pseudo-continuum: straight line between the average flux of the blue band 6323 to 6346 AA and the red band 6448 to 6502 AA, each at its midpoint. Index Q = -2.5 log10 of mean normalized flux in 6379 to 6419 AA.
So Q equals 0.10 mag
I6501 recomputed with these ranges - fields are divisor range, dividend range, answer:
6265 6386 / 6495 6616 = 1.57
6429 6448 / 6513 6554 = 1.26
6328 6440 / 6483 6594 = 1.35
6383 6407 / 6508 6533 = 1.43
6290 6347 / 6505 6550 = 1.57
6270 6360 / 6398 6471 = 1.30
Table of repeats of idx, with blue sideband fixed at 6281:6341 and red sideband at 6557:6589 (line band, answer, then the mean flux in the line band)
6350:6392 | 0.058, 118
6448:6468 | -0.054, 149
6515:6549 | -0.111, 173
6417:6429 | -0.037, 139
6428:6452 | -0.021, 141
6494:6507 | -0.023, 153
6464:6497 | -0.062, 155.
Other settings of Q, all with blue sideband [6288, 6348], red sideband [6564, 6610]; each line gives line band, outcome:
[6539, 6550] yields -0.14 mag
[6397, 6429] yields -0.04 mag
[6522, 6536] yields -0.14 mag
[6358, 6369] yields 0.04 mag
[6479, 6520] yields -0.07 mag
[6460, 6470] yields -0.08 mag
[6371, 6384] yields 0.11 mag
